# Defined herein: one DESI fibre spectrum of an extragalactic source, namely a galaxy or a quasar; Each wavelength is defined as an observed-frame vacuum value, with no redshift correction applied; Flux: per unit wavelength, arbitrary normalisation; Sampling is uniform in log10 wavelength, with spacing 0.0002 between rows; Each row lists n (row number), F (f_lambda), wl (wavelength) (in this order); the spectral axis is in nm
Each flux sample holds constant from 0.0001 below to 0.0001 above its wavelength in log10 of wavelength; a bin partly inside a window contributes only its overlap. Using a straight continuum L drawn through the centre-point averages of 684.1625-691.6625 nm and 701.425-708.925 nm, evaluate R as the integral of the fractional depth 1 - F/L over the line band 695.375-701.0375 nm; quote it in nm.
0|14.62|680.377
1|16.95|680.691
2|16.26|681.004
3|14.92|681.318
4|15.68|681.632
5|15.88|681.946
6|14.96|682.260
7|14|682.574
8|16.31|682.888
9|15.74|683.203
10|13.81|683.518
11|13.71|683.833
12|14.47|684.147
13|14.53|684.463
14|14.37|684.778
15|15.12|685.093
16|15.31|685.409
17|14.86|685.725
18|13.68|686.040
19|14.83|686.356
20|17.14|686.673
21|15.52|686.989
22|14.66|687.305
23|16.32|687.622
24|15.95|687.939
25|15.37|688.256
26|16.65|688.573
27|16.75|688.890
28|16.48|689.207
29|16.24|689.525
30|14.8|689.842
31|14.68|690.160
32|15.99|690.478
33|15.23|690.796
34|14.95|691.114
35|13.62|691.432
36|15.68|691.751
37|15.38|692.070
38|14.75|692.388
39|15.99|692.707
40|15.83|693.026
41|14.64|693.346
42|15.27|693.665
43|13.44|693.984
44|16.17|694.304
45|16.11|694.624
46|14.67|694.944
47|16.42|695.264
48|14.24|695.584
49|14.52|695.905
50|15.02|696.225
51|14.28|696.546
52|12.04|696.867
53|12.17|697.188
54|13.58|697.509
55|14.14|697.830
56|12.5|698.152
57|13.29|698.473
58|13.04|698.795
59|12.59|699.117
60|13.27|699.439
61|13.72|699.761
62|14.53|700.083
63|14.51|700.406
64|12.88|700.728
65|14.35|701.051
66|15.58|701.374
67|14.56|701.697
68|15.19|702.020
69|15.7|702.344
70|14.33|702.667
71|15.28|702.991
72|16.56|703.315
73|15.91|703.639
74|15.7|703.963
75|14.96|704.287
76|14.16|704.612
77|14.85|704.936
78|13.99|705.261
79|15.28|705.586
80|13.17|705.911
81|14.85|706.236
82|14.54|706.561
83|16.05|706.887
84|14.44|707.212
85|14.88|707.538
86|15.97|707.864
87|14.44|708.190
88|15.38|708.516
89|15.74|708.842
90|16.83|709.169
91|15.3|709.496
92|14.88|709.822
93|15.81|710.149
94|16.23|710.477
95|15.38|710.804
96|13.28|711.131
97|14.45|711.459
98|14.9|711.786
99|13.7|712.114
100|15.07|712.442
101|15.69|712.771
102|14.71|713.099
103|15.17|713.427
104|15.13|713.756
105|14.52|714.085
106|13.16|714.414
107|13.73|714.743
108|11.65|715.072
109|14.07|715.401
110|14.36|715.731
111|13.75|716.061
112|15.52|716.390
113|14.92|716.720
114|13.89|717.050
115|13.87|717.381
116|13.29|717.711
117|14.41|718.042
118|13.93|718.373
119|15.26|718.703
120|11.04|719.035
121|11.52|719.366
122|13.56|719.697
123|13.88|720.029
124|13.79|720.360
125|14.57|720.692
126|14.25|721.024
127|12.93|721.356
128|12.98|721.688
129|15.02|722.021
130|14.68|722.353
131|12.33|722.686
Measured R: 0.59 nm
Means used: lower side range 15.3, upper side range 15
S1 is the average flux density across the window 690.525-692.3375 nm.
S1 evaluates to 15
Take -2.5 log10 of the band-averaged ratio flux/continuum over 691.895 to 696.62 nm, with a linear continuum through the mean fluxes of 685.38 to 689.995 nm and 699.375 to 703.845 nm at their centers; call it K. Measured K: 0.008 mag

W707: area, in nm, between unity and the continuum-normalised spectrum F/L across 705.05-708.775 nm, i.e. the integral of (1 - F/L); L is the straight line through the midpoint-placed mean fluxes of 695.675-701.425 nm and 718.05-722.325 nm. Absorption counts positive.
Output -0.33 nm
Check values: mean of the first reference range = 13.6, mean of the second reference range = 13.6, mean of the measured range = 14.8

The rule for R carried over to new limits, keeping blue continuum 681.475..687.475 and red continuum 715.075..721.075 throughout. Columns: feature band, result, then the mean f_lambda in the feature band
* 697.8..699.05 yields 0.12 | 13.1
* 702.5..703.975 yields -0.12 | 15.5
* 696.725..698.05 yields 0.14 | 13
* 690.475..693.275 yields -0.09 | 15.2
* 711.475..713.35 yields -0.11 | 14.8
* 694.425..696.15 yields -0.07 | 15.2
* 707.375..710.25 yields -0.27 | 15.5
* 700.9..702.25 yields -0.05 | 15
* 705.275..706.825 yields -0.03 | 14.5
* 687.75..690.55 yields -0.20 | 15.9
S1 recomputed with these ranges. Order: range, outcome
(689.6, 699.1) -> 14.5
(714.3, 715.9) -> 13.4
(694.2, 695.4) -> 15.8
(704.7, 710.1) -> 15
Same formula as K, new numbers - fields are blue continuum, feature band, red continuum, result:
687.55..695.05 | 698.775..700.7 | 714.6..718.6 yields 0.10 mag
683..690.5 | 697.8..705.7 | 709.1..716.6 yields 0.04 mag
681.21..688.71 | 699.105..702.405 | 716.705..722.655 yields 0.01 mag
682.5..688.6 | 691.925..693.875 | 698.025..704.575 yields -0.03 mag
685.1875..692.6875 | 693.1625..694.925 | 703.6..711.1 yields 0.02 mag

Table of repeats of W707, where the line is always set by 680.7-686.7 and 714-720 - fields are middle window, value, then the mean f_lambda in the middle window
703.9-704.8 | -0.042 nm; 14.9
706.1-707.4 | -0.080 nm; 15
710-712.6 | -0.174 nm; 14.8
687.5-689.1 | -0.148 nm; 16.2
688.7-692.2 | -0.163 nm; 15.4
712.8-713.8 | -0.090 nm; 15.1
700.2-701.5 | 0.003 nm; 14.3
